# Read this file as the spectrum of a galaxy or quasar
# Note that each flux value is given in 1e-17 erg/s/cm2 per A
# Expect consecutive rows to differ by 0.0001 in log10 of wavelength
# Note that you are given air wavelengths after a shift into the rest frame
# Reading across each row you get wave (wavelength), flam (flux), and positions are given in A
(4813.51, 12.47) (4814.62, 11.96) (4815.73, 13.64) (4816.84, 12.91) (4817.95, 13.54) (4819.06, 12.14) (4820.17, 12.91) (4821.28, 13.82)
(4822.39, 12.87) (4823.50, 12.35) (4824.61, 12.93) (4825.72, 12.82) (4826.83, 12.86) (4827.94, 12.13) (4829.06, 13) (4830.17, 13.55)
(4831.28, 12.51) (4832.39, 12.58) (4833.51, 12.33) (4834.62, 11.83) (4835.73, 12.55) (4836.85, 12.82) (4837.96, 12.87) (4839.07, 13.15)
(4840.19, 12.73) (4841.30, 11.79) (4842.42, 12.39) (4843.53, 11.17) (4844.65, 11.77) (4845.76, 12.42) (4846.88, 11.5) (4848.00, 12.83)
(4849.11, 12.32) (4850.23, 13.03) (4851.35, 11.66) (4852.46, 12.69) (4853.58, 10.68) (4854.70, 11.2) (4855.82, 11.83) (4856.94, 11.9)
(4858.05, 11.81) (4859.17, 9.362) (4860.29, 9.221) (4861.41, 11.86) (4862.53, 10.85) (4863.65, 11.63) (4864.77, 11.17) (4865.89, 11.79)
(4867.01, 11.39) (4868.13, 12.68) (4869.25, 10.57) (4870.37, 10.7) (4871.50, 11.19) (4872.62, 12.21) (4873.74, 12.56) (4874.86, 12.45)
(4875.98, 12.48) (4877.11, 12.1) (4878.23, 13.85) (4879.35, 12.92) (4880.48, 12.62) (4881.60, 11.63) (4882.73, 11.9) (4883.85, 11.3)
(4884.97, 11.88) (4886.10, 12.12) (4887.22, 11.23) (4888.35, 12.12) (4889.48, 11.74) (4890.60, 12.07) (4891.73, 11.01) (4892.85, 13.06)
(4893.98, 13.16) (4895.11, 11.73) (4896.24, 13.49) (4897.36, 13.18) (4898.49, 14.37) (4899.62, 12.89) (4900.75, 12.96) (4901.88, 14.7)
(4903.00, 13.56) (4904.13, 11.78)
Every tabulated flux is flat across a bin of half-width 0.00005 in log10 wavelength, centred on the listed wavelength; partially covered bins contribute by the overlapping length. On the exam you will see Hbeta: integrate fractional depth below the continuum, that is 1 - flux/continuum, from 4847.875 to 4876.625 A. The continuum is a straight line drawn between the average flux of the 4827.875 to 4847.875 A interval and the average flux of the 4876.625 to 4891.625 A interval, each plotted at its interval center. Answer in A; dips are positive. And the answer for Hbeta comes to 1.5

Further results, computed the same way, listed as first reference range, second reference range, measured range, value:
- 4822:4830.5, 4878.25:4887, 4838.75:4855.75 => 0.7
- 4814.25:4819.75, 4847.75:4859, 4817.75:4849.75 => -0.4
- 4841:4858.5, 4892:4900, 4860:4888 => 1.6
